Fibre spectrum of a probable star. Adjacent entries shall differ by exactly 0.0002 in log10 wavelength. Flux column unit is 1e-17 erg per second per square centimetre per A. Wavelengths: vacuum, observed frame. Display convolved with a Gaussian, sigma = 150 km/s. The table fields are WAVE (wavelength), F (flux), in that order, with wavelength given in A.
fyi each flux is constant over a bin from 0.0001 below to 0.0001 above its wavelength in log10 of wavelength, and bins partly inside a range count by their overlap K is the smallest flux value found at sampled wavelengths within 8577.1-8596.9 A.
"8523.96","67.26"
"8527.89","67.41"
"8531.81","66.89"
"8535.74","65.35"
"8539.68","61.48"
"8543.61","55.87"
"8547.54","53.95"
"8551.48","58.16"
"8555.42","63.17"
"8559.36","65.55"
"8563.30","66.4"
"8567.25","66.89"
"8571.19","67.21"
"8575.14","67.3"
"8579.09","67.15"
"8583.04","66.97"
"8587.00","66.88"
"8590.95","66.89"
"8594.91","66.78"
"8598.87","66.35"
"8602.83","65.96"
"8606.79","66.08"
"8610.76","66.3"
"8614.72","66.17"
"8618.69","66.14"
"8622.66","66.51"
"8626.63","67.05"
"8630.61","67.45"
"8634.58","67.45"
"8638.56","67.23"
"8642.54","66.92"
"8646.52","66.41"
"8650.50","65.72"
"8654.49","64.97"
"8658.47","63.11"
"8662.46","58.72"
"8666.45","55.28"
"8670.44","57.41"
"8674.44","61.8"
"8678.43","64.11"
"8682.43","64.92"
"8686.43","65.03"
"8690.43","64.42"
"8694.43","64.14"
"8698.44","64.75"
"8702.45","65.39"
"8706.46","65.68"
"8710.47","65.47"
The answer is 66.78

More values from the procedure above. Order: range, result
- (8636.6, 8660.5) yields 63.11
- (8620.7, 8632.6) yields 66.51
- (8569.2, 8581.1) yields 67.15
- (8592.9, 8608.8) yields 65.96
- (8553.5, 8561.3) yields 63.17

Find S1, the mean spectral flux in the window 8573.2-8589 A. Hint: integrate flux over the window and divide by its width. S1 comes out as 67.1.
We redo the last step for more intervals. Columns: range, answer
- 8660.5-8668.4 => 57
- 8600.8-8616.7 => 66.1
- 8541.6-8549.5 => 55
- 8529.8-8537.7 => 66.2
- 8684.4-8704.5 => 64.7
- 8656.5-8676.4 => 59.2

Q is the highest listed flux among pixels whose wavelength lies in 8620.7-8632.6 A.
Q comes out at 67.45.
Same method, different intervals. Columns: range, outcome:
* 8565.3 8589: 67.3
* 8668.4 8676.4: 61.8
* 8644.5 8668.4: 66.41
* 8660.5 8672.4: 58.72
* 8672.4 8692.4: 65.03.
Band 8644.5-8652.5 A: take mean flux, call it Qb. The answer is 66.1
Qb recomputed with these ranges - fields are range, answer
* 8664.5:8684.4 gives 60.7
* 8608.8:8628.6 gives 66.5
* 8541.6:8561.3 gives 59.4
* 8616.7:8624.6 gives 66.3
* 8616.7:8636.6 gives 66.9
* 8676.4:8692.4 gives 64.6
